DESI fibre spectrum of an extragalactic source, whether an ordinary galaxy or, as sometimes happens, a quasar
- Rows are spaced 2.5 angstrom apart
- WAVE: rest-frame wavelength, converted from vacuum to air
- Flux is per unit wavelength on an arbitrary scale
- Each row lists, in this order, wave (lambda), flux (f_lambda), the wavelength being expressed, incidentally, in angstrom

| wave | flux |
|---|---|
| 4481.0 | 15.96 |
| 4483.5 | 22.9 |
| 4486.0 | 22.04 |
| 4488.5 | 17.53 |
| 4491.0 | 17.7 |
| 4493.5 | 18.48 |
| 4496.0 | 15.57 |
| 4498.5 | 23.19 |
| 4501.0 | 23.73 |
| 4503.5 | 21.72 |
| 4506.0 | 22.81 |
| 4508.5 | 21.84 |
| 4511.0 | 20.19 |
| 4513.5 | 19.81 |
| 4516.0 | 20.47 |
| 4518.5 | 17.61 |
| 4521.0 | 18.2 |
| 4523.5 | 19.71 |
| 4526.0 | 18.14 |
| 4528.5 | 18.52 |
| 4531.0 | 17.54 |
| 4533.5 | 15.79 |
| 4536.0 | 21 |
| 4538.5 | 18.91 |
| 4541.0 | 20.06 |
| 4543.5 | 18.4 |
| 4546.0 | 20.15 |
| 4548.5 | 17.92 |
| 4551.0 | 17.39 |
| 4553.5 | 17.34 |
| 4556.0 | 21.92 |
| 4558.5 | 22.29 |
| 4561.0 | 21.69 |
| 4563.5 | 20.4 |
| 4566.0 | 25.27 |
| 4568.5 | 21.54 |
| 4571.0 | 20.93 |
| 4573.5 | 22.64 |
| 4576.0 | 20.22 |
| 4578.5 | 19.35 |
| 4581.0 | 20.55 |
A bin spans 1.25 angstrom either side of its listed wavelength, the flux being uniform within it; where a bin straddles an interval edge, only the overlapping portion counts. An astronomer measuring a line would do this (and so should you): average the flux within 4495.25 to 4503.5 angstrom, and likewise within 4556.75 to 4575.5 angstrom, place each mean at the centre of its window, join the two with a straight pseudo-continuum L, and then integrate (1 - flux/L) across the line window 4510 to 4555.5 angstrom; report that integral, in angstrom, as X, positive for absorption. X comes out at 6.0 angstrom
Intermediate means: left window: 21.3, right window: 22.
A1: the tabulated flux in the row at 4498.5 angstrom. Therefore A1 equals 23.19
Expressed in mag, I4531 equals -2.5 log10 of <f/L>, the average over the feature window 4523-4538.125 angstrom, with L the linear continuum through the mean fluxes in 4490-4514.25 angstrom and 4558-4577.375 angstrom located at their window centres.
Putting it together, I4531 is 0.15 mag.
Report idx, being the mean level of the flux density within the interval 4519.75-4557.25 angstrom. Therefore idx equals 18.7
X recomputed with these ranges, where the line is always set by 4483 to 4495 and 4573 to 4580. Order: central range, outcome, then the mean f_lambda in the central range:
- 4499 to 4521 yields -1.38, 20.9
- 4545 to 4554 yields 0.88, 18.2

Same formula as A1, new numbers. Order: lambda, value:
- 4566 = 25.27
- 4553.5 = 17.34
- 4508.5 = 21.84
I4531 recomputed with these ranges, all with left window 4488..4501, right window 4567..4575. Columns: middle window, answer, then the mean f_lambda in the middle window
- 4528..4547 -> 0.10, 18.8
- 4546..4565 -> 0.07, 19.9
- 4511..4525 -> 0.04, 19.2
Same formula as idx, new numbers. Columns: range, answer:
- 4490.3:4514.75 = 20.6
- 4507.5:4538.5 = 19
